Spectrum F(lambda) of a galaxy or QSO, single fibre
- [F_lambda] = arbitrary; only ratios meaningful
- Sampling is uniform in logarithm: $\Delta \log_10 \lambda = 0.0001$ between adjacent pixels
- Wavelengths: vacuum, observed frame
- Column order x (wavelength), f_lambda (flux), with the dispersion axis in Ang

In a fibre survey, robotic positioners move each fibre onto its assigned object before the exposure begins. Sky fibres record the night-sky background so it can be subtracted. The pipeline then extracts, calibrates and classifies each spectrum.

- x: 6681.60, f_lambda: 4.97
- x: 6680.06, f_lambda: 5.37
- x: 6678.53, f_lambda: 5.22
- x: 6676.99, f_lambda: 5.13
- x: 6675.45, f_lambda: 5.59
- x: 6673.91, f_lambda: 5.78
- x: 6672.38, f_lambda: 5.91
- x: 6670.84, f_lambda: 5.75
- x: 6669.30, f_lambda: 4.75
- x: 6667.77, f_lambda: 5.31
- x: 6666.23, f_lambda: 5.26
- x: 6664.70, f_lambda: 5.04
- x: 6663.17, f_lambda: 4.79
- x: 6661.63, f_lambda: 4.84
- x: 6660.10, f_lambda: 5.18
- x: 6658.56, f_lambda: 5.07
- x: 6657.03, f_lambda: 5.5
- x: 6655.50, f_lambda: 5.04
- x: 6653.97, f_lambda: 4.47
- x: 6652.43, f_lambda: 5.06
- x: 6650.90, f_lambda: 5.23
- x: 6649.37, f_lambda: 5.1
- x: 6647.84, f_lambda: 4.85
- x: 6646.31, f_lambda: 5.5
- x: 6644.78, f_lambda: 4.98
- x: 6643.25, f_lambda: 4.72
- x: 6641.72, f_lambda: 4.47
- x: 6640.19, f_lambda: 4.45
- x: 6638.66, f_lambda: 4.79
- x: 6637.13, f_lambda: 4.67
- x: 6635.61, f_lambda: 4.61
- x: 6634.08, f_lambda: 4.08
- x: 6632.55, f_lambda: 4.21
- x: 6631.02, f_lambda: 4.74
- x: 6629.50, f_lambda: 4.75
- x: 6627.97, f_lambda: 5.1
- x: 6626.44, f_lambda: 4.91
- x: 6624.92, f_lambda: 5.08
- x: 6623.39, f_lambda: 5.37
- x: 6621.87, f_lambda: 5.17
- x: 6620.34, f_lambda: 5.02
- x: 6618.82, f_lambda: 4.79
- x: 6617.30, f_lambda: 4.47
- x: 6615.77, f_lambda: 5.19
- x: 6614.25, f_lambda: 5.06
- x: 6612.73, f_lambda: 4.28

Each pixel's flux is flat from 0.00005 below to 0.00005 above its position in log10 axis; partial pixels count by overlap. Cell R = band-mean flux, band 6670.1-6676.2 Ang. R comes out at 5.76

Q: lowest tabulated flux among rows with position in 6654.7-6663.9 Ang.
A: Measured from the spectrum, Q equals 4.79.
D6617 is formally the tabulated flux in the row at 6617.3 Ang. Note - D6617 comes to 4.47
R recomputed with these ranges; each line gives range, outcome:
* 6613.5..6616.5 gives 5.13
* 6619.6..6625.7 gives 5.16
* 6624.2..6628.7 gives 5.03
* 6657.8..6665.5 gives 4.99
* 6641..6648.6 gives 4.91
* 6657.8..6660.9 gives 5.12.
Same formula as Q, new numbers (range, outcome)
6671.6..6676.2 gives 5.59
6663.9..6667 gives 5.04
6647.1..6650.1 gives 4.85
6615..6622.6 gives 4.47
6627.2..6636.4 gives 4.08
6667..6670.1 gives 4.75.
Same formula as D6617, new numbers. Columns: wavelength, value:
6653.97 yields 4.47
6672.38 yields 5.91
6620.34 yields 5.02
